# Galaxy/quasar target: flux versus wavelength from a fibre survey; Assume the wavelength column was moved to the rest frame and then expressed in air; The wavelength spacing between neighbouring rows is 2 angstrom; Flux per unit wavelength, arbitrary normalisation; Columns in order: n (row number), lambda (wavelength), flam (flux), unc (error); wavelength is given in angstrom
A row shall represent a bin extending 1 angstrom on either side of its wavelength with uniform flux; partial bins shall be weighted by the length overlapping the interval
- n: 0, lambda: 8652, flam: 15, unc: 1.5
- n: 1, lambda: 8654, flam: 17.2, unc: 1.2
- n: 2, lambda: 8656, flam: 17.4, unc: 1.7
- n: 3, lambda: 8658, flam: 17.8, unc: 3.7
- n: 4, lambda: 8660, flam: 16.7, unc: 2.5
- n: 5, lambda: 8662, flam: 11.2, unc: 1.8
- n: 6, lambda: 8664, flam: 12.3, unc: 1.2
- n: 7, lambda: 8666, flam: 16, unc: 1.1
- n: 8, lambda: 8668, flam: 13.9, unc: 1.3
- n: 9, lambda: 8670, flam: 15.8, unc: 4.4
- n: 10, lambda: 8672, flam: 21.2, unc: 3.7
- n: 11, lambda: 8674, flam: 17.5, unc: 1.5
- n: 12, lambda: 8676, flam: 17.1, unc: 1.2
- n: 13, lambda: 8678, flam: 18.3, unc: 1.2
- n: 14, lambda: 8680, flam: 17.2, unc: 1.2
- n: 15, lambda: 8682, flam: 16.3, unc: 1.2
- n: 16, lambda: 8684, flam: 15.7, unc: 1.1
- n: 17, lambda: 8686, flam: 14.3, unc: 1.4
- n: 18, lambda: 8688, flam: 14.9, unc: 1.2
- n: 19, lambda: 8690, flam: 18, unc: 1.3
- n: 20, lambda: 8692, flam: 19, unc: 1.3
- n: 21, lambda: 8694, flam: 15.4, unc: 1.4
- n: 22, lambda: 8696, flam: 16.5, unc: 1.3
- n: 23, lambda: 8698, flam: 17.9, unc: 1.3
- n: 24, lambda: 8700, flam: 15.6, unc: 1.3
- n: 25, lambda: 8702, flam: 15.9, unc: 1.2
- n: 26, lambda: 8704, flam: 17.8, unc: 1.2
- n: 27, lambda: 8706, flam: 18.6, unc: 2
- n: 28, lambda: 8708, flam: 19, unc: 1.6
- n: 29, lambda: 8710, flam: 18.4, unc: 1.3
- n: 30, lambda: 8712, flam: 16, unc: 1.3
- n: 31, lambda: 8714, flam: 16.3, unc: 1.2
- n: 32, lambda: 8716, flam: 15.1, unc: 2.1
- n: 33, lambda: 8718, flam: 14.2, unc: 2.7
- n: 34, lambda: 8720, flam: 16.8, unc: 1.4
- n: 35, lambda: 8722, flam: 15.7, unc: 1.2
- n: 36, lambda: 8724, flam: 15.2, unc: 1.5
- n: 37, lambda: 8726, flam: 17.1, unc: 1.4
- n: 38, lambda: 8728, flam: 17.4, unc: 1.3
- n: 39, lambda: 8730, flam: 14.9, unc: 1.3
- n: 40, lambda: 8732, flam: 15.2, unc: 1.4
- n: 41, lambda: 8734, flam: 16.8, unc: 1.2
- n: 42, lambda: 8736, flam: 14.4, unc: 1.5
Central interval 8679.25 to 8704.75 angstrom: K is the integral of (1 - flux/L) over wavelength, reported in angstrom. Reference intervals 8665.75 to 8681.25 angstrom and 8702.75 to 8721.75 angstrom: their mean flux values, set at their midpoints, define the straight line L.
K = 0.8 angstrom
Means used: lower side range 17.2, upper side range 16.8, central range 16.5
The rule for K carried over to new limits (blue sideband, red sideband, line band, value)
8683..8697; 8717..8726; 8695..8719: -1.3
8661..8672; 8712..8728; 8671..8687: -2.6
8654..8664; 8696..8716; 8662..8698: -0.1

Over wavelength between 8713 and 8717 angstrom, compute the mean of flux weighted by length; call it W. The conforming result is 15.7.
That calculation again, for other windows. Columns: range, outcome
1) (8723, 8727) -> 16.1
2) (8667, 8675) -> 17.1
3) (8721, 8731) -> 16.1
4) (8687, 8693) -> 17.3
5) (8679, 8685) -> 16.4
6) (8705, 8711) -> 18.7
